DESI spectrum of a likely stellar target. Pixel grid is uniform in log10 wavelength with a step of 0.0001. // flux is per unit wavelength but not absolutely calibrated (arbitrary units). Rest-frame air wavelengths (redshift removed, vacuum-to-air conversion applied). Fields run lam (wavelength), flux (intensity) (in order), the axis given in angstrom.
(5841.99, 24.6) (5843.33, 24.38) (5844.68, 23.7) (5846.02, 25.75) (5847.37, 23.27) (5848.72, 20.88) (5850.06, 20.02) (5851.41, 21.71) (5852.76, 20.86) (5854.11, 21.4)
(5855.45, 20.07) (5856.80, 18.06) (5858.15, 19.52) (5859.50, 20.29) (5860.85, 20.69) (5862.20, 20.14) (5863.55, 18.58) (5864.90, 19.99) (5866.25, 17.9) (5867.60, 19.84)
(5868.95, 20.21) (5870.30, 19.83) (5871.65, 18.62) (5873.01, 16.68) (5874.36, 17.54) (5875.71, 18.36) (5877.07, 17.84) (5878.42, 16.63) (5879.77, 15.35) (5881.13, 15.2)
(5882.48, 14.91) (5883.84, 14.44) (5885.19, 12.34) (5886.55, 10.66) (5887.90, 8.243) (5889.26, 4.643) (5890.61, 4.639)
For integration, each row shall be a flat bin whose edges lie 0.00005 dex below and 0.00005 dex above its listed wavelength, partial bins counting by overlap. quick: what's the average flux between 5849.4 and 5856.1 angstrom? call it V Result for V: 20.8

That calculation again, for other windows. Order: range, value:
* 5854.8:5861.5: 19.7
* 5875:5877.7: 18.1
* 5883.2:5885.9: 13.3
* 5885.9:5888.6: 9.41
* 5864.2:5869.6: 19.5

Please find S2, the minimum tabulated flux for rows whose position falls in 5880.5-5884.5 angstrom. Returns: 14.44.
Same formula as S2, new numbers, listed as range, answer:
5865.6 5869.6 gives 17.9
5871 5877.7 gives 16.68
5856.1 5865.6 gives 18.06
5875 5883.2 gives 14.91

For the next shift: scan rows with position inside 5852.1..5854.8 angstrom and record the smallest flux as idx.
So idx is 20.86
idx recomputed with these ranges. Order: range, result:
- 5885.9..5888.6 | 8.243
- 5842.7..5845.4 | 23.7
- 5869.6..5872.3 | 18.62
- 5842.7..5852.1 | 20.02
